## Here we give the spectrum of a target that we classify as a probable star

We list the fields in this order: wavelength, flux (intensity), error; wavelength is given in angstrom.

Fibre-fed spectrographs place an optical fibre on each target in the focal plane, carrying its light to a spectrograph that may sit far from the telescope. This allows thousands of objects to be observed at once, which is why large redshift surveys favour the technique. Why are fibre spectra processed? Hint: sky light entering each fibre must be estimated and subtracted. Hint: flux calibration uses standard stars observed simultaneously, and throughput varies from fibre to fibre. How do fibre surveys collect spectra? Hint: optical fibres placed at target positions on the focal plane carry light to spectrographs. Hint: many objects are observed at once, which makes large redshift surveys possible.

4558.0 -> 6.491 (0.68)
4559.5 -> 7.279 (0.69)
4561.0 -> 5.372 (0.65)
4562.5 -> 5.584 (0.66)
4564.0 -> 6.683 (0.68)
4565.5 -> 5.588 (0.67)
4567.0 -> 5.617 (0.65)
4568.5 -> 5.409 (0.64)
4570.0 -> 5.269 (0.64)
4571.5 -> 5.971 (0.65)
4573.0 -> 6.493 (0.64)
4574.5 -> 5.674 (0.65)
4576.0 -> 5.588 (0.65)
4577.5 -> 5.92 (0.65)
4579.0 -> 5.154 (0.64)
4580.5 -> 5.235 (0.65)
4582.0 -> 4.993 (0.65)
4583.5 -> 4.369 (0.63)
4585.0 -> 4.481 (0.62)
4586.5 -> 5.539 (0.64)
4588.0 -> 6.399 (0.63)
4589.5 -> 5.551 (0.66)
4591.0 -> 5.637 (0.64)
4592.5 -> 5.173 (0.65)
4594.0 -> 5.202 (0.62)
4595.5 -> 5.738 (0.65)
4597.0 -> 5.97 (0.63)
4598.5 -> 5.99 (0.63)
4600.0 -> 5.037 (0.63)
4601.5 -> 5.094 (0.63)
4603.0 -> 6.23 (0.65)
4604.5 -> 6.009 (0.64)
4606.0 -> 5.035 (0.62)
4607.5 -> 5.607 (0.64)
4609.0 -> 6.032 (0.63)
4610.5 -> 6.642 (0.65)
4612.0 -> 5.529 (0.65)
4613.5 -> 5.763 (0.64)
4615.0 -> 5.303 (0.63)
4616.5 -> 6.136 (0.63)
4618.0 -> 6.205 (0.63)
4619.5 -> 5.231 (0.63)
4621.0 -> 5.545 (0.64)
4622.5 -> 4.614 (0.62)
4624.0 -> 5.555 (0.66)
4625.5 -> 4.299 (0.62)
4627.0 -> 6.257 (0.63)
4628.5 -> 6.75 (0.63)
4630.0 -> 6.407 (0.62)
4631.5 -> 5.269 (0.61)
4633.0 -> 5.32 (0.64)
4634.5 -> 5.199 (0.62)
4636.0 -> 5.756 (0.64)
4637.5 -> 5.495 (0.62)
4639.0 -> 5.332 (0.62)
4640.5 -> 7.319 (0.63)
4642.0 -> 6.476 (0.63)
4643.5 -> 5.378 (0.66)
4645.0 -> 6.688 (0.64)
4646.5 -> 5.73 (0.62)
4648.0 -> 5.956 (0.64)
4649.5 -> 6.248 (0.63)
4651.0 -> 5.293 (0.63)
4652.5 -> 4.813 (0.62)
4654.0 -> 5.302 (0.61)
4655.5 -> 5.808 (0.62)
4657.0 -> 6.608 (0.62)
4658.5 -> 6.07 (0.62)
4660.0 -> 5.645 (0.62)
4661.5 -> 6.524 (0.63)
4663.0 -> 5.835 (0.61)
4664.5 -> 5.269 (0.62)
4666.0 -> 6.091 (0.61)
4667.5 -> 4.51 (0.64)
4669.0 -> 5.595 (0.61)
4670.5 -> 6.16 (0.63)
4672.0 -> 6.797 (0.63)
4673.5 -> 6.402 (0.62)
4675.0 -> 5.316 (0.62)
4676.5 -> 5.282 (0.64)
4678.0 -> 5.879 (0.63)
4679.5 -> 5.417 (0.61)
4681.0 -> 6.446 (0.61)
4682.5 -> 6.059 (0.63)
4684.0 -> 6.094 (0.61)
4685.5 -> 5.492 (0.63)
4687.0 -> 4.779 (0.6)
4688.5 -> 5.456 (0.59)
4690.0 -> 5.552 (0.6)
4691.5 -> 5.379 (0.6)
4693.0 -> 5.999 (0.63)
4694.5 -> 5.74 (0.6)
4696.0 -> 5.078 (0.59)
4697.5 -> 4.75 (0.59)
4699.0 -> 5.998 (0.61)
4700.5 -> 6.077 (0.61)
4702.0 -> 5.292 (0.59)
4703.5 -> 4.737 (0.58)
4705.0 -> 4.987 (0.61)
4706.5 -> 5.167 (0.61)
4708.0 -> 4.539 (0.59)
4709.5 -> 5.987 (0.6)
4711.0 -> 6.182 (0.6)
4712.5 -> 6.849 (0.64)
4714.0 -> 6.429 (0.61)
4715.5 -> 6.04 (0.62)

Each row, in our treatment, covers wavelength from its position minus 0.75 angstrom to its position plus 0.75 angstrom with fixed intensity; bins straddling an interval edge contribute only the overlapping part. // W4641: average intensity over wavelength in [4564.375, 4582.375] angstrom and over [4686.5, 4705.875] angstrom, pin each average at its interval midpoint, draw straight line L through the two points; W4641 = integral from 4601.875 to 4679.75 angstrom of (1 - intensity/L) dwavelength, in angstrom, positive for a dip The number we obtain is -4.0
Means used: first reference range 5.61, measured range 5.77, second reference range 5.38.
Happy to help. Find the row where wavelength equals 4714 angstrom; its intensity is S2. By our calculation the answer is 6.429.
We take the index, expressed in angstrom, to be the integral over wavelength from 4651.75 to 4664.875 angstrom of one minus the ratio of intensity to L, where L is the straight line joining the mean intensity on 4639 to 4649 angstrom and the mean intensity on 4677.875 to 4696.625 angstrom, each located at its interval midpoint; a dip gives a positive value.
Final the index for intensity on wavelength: 0.5 angstrom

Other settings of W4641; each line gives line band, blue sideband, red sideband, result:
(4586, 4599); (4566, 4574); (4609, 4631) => 0.12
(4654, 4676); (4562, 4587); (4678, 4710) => -1.55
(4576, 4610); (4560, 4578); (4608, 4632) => 1.60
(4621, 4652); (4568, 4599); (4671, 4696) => -0.67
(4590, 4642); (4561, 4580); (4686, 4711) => -0.75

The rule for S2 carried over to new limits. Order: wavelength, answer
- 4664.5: 5.269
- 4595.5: 5.738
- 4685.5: 5.492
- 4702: 5.292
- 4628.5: 6.75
